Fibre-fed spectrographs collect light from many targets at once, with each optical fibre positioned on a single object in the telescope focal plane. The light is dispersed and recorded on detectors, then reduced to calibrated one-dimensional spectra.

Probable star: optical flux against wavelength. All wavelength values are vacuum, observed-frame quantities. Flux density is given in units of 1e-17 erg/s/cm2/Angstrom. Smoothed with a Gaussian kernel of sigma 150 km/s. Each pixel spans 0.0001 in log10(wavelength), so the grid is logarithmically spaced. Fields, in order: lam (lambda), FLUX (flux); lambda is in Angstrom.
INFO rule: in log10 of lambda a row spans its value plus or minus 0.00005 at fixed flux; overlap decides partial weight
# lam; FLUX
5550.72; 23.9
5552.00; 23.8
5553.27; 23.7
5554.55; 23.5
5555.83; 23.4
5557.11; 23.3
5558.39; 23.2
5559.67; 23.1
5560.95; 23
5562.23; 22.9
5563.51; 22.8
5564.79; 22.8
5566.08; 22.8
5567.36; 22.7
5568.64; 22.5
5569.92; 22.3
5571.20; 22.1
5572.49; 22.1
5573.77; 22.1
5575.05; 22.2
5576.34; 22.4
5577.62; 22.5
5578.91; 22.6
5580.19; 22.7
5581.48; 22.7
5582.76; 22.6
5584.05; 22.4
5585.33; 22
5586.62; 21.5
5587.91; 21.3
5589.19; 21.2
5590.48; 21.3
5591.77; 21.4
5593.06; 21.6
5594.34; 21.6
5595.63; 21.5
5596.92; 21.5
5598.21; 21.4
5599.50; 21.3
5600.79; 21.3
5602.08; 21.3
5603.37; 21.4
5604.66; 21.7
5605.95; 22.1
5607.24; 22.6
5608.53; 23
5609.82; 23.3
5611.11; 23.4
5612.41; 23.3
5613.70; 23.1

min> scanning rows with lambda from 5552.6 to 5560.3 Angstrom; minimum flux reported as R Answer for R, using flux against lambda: 23.1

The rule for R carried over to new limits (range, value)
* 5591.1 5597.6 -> 21.4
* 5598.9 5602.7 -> 21.3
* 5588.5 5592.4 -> 21.2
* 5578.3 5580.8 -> 22.6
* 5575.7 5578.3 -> 22.4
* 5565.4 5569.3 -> 22.5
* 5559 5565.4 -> 22.8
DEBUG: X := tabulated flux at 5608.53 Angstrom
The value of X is 23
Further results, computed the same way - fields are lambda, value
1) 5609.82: 23.3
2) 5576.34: 22.4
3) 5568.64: 22.5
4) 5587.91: 21.3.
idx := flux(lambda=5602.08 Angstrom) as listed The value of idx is 21.3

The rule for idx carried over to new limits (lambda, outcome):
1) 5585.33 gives 22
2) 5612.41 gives 23.3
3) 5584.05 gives 22.4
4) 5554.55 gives 23.5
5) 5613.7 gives 23.1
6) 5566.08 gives 22.8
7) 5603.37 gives 21.4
